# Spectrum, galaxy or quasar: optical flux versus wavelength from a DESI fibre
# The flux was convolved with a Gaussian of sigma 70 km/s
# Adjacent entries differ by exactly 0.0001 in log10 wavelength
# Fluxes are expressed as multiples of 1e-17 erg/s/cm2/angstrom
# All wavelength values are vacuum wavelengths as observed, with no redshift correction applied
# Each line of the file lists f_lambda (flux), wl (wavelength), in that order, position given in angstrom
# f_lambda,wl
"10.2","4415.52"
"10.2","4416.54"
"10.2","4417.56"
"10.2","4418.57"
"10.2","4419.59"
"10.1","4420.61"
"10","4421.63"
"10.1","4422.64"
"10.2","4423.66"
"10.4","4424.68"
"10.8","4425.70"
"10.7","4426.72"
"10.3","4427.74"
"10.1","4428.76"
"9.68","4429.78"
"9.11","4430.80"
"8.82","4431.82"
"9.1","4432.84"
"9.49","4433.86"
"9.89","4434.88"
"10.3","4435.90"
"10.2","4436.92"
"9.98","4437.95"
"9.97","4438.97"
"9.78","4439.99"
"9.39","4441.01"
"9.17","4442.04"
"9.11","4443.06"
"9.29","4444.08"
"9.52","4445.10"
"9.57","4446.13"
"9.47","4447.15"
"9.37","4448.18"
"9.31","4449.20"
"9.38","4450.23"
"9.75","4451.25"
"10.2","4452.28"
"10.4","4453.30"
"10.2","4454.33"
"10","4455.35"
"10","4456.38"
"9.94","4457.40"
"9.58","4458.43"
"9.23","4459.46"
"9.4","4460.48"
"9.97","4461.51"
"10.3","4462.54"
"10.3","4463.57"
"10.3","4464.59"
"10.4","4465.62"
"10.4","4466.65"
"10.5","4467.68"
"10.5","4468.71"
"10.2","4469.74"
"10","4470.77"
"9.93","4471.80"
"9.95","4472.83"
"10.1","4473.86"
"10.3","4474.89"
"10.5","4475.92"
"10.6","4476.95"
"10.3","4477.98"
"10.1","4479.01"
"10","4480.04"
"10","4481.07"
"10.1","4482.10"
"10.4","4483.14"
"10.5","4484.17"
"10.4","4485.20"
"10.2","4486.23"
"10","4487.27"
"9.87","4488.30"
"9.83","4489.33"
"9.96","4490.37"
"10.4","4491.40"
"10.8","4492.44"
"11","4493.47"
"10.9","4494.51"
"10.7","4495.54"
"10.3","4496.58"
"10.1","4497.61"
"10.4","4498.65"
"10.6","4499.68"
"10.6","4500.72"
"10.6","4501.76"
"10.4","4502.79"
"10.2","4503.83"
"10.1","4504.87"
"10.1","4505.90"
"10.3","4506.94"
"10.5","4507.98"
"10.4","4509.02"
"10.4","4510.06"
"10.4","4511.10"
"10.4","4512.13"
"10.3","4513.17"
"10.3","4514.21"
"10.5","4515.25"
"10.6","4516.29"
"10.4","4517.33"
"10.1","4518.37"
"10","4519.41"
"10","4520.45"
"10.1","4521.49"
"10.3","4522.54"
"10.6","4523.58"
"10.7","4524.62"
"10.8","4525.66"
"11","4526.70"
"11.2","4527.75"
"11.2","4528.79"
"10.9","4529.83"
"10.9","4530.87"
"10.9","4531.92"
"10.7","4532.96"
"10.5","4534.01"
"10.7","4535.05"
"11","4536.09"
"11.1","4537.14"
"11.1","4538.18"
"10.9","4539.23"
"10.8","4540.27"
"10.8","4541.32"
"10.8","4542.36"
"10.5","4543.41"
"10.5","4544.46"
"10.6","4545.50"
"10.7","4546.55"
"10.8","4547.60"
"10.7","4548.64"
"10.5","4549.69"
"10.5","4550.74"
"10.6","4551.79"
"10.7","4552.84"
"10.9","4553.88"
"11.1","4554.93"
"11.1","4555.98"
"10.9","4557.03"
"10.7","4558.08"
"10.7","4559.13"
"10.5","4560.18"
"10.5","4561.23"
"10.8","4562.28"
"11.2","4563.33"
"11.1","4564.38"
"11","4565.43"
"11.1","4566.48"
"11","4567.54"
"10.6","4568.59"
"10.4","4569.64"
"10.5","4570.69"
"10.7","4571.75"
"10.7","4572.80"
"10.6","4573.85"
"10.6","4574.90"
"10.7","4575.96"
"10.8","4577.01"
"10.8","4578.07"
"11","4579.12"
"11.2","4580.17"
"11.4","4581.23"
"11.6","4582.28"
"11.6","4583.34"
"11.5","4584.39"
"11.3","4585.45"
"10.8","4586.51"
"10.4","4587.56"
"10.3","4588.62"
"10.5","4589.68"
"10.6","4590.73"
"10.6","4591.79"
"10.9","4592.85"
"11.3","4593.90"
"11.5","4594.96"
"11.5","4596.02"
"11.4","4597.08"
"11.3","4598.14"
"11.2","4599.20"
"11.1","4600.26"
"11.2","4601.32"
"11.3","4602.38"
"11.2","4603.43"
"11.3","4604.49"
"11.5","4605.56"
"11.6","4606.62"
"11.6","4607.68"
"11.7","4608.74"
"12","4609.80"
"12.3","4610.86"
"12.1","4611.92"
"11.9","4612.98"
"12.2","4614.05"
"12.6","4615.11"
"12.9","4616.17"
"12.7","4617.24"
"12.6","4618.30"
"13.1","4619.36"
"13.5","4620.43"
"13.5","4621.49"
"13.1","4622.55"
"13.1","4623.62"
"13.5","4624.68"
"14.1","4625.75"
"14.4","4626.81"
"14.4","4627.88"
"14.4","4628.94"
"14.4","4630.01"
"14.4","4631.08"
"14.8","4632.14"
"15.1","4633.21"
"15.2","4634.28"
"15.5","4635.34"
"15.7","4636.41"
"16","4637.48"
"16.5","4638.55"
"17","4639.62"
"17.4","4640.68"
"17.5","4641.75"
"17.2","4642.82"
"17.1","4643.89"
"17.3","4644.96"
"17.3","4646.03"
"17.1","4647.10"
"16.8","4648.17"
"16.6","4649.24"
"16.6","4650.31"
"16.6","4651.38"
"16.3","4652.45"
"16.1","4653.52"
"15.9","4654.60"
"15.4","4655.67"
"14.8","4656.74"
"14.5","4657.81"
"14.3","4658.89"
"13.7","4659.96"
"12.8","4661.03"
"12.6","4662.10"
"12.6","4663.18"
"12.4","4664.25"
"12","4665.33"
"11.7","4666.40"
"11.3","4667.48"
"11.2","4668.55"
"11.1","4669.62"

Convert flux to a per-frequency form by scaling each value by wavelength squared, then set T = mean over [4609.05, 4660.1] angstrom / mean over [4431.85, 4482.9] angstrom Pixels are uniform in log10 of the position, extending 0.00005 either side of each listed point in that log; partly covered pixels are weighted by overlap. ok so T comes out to 1.6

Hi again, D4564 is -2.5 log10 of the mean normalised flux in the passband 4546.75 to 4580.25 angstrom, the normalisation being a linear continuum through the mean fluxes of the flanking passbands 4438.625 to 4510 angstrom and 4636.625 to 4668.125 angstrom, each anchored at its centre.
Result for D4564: 0.18 mag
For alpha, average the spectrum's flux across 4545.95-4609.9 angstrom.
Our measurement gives 11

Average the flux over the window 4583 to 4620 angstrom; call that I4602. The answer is 11.5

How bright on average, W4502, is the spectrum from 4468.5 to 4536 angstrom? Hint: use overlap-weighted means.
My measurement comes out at 10.4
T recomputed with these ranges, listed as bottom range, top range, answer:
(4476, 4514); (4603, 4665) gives 1.47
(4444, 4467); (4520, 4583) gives 1.14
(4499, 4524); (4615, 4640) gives 1.45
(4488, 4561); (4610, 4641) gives 1.39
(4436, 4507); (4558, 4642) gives 1.28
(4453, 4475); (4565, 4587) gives 1.14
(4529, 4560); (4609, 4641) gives 1.34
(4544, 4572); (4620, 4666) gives 1.46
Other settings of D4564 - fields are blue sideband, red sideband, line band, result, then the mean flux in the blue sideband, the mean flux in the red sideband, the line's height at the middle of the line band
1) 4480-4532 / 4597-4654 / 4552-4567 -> 0.112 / 10.4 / 14.1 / 12.1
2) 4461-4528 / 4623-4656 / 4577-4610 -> 0.248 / 10.3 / 15.8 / 14.1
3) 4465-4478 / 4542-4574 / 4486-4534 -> 0.003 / 10.3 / 10.7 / 10.5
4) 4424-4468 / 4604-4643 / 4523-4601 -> 0.145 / 9.84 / 13.8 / 12.4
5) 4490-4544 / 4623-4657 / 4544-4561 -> 0.128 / 10.6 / 15.8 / 12.1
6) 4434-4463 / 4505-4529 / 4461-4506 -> -0.022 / 9.73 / 10.4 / 10.1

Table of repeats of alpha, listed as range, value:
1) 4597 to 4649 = 13.9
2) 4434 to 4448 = 9.65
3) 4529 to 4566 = 10.8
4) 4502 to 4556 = 10.6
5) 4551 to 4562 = 10.8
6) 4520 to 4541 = 10.8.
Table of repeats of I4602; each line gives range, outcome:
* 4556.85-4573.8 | 10.8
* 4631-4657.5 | 16.3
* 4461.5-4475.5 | 10.2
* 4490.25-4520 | 10.4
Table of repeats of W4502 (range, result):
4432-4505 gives 10.1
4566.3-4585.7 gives 10.9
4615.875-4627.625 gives 13.3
